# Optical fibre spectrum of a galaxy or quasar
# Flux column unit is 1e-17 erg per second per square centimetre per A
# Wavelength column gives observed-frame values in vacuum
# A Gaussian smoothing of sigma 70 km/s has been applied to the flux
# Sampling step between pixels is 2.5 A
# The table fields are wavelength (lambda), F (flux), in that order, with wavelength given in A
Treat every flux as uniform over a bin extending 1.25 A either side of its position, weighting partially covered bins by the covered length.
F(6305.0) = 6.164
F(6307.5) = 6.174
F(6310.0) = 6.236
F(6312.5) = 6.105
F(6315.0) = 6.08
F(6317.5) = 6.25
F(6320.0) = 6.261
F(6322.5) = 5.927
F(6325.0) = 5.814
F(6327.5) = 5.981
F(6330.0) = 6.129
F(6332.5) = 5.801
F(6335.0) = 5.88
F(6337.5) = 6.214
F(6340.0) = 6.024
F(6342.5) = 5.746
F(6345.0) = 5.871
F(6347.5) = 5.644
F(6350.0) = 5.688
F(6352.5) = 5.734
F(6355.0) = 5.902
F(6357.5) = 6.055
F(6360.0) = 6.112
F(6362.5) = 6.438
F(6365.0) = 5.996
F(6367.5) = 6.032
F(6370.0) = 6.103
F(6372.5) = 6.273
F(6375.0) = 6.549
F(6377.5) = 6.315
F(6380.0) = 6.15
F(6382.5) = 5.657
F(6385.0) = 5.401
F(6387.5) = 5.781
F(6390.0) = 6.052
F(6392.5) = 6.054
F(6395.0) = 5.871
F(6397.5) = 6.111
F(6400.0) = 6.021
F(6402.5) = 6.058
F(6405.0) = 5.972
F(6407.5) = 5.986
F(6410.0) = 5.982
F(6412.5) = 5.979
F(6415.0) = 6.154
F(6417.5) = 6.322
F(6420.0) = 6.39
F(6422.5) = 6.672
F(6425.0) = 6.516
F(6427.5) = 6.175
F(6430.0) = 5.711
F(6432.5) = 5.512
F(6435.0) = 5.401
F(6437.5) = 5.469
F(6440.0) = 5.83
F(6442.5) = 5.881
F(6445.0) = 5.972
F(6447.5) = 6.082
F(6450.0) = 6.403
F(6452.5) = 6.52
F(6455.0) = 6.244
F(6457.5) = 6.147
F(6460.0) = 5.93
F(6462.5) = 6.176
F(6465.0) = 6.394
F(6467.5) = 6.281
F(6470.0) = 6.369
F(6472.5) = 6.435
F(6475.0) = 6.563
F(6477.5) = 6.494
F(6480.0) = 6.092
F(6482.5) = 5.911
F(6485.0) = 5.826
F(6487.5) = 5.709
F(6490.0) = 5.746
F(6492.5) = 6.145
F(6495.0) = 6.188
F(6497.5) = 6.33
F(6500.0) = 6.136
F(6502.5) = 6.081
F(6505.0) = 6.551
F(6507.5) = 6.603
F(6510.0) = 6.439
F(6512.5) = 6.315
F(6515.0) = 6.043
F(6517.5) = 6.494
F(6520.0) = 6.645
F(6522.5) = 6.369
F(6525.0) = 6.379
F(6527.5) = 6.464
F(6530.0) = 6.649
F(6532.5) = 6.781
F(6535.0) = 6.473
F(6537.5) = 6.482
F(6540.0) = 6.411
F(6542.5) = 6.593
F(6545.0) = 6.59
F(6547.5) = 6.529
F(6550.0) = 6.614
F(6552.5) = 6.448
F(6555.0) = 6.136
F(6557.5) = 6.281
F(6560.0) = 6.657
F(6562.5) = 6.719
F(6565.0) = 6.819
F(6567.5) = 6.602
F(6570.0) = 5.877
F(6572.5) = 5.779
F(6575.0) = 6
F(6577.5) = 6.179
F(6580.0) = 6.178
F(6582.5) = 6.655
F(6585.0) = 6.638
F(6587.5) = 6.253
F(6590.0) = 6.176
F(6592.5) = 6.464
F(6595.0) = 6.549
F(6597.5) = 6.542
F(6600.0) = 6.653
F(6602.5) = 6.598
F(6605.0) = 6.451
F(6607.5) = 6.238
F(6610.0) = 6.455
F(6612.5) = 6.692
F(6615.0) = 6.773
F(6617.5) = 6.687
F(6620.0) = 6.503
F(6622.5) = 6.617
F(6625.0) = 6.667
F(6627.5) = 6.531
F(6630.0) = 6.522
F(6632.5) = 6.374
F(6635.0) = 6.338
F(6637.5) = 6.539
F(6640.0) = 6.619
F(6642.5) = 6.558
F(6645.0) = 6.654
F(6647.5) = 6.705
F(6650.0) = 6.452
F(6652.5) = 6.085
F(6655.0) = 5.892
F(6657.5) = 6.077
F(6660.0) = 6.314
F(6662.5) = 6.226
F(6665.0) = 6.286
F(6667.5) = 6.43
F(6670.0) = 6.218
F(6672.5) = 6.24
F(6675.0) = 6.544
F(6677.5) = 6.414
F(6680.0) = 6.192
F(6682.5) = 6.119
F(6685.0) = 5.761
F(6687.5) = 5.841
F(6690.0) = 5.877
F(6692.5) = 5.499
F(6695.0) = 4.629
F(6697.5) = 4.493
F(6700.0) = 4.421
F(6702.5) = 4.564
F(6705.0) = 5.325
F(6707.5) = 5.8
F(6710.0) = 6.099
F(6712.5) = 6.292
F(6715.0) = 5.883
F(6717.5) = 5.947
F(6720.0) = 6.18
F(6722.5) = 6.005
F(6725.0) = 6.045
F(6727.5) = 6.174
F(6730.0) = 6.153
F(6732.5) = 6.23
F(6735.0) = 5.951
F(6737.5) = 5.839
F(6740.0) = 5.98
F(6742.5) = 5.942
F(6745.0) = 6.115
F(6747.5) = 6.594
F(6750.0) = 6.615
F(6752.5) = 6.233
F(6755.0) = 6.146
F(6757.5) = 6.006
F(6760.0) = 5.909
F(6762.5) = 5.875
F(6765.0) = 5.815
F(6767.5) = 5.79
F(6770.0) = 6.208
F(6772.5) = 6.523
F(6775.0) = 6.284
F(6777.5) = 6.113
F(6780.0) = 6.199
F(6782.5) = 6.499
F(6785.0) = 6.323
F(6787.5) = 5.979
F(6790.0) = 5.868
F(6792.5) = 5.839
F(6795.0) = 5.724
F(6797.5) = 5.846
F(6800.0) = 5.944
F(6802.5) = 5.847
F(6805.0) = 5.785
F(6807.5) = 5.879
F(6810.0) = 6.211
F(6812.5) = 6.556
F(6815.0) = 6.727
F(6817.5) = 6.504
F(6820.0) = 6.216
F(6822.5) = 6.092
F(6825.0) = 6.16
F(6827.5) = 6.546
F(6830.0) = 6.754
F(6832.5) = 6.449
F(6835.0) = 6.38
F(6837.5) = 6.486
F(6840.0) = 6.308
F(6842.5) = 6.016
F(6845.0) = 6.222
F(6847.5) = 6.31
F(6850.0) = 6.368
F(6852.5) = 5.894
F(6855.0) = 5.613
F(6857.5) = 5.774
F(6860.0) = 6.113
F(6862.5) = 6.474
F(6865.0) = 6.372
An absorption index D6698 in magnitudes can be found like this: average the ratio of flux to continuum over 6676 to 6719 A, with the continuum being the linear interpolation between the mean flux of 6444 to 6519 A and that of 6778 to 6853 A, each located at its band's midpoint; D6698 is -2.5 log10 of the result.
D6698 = 0.11 mag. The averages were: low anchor 6.22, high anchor 6.2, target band 5.61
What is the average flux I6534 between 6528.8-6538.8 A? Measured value 6.6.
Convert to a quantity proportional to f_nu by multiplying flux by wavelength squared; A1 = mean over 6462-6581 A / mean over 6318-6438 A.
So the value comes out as 1.1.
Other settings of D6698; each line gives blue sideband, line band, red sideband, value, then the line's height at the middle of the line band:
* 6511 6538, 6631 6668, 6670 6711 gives -0.095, 5.83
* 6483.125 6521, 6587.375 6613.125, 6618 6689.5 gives -0.028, 6.3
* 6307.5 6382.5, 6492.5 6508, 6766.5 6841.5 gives -0.034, 6.1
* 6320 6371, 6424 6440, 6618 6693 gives 0.050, 6.06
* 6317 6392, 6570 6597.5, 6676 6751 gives -0.070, 5.89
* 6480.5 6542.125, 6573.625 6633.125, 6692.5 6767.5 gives -0.064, 6.1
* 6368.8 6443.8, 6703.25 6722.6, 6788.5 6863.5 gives 0.040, 6.12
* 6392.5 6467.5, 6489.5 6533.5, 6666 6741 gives -0.064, 6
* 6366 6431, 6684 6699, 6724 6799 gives 0.146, 6.09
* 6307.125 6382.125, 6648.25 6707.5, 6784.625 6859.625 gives 0.053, 6.12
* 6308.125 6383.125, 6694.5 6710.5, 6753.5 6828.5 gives 0.212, 6.1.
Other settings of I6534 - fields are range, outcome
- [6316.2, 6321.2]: 6.25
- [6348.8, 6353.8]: 5.71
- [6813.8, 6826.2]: 6.34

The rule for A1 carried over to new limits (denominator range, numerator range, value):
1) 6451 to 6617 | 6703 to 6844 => 1.03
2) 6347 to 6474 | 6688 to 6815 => 1.09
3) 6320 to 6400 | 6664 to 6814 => 1.12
